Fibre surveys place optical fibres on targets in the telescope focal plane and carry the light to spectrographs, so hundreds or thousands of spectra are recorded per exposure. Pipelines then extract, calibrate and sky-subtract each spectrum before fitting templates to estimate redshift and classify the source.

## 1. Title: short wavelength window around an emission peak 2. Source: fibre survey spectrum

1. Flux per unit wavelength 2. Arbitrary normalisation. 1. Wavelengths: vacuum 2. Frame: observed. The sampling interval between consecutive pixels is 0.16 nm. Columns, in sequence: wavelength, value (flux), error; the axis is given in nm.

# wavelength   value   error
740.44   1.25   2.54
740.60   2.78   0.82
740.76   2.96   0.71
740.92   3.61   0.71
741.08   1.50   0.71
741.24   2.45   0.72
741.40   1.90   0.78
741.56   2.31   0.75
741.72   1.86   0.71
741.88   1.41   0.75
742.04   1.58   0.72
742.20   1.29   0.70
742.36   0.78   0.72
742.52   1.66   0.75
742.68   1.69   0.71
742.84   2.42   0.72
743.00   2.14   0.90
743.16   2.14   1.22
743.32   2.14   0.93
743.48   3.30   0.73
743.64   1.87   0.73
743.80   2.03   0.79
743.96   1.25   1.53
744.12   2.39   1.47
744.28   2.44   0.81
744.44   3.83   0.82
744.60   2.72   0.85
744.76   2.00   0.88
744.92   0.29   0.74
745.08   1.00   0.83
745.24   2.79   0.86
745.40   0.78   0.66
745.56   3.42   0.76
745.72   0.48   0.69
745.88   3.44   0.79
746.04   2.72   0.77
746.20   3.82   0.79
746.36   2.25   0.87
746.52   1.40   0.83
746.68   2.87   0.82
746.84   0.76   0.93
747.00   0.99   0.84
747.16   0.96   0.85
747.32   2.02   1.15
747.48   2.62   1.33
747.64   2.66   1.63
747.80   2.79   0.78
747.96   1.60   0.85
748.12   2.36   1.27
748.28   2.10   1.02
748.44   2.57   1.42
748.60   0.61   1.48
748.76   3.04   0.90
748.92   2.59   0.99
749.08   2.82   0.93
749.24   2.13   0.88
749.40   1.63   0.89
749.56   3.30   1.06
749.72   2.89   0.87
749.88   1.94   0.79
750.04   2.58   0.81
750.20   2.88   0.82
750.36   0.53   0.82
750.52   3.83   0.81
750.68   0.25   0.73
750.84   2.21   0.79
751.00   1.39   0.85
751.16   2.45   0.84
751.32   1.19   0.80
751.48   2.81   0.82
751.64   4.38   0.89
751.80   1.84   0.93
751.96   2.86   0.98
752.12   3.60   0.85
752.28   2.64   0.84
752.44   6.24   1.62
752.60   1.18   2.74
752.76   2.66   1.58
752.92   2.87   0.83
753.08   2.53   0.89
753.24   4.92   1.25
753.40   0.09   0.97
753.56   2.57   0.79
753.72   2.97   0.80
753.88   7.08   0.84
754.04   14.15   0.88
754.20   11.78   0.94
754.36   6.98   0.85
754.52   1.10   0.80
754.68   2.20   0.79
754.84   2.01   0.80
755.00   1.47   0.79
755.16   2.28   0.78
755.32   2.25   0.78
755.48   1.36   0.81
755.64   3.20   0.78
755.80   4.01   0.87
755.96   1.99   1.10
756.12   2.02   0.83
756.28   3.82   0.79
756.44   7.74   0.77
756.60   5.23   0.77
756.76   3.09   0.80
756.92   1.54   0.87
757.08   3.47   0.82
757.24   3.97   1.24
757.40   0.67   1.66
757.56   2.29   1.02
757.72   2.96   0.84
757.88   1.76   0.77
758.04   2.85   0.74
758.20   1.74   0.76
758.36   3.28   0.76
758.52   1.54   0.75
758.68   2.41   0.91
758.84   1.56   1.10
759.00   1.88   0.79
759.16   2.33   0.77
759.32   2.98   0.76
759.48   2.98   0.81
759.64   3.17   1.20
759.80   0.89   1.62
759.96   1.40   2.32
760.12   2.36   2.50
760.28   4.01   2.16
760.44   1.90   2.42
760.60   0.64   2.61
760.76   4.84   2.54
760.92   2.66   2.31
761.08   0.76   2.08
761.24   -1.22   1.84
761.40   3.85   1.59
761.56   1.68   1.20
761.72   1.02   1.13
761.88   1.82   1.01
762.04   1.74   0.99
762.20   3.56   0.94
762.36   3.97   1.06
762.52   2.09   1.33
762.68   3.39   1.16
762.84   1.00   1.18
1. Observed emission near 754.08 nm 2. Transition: H-alpha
